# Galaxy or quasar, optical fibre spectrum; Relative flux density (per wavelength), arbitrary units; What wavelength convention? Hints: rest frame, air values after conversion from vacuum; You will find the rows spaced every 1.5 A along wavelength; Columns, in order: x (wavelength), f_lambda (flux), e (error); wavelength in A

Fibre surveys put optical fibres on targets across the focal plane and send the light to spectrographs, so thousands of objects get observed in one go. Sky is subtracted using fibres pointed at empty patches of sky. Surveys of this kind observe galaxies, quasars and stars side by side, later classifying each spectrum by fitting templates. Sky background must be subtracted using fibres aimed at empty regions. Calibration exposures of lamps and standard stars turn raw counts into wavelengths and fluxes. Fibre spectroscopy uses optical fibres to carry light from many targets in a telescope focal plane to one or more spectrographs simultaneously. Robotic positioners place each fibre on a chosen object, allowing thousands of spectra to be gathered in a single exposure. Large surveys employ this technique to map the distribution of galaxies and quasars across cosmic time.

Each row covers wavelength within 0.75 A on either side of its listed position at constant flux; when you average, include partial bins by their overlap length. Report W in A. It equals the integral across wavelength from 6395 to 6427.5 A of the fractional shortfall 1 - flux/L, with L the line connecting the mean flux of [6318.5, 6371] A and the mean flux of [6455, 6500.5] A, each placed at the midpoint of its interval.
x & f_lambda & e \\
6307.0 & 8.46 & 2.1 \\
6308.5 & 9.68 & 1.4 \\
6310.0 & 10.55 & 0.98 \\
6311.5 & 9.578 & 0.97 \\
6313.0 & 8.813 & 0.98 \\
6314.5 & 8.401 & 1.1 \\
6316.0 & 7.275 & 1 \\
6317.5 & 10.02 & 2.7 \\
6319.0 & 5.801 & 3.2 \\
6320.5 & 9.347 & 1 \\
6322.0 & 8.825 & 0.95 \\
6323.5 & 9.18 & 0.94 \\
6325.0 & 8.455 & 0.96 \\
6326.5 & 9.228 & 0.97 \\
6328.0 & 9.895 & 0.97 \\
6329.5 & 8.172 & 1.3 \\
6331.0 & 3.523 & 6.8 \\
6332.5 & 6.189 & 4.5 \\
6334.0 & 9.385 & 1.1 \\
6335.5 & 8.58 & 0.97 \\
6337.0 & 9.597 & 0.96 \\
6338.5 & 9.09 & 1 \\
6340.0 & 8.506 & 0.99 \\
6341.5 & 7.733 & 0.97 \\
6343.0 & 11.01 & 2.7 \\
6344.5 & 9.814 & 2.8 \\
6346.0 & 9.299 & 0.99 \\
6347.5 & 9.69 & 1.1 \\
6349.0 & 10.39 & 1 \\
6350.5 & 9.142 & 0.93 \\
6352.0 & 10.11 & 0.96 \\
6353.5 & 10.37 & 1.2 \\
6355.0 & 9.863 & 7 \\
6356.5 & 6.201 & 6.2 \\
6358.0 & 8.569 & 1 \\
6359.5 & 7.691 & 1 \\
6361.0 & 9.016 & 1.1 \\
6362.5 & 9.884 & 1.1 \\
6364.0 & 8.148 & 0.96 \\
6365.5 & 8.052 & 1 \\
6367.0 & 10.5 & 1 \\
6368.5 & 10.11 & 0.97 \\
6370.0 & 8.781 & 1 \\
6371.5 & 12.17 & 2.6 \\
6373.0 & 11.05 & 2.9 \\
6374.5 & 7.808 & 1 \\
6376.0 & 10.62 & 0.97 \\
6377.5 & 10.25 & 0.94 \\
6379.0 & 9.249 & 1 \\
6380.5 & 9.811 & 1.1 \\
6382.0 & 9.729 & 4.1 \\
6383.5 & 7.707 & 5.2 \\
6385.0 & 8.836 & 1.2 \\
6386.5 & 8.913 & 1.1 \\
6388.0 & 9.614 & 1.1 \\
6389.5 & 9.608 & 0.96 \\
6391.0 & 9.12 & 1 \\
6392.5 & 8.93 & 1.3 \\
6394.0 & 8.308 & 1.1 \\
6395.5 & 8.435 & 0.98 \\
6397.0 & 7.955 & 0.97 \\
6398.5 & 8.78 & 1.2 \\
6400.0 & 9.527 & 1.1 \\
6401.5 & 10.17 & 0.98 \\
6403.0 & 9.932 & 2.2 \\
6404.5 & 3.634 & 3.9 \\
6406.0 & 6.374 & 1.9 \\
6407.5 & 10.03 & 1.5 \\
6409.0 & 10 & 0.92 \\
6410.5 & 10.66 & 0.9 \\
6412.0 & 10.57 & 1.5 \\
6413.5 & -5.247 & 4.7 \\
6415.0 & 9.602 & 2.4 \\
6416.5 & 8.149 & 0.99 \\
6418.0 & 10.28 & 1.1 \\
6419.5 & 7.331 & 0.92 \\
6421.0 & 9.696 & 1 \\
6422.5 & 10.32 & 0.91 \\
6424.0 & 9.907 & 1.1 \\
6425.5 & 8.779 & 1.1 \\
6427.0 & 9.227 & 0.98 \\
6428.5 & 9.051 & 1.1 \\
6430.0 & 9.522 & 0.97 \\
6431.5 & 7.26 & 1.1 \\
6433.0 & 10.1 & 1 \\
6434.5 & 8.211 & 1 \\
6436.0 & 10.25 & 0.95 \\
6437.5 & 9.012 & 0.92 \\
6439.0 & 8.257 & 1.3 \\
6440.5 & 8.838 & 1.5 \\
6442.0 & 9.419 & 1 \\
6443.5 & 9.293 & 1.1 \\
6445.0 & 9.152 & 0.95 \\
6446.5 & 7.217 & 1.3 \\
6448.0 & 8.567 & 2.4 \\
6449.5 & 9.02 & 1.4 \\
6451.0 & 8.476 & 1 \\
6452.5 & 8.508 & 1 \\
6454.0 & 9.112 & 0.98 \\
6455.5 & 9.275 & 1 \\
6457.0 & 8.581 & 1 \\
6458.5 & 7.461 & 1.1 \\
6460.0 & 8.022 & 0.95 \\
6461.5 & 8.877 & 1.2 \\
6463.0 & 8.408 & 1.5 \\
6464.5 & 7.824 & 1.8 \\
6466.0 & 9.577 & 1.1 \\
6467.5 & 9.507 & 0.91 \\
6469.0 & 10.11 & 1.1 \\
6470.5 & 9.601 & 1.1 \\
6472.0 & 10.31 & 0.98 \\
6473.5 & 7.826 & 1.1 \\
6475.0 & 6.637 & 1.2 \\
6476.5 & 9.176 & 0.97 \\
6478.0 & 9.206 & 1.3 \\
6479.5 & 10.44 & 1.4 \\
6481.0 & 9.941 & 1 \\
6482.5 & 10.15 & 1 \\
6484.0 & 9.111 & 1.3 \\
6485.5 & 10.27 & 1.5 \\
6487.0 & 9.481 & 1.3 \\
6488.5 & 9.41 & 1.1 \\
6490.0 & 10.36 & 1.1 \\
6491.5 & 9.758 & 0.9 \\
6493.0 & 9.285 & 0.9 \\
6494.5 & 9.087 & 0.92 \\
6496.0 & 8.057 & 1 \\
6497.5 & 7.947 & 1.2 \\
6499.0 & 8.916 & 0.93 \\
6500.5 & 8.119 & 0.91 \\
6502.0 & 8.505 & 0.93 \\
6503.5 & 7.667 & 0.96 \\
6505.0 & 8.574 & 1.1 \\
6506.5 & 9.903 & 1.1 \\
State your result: 2.1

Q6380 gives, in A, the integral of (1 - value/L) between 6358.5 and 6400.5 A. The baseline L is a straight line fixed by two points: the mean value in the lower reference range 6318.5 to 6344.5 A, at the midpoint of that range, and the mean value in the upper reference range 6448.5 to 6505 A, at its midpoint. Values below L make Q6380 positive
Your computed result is -3.0 A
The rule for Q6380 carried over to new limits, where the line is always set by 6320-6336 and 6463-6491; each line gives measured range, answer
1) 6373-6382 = -1.1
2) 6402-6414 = 2.1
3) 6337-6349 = -1.5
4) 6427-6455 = 0.7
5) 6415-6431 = -0.5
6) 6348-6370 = -1.8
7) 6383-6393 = -0.4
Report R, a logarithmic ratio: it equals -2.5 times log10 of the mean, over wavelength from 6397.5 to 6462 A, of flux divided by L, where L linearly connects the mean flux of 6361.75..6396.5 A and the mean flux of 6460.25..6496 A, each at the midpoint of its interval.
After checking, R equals 0.09 mag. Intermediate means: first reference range 9.37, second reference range 9.28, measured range 8.58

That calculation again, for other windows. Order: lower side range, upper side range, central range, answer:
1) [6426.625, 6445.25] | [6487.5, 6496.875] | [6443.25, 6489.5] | 0.02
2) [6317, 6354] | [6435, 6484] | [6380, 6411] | 0.01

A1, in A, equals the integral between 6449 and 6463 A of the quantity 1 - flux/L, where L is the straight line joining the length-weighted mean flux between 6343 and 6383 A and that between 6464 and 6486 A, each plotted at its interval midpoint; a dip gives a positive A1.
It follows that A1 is 1.2 A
